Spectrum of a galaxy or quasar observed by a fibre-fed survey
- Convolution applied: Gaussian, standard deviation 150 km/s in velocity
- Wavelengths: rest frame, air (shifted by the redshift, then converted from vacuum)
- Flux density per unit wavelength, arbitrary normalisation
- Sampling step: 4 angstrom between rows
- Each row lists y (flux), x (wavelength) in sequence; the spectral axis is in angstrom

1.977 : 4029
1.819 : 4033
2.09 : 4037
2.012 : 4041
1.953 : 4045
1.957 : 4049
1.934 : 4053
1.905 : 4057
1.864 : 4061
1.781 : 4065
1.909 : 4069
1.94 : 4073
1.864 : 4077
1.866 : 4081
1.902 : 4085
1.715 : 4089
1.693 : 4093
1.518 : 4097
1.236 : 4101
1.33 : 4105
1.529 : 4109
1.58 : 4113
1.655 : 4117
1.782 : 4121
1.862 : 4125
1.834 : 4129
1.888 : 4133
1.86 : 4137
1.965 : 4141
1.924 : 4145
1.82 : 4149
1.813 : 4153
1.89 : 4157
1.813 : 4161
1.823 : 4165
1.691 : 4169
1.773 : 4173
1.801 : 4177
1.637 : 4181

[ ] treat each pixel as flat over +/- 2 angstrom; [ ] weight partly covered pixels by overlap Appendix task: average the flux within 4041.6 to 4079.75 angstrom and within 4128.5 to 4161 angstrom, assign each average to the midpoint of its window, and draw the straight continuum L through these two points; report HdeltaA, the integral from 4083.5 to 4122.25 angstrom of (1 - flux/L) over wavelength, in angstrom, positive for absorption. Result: 6.2 angstrom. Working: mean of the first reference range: 1.9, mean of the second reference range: 1.87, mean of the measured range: 1.59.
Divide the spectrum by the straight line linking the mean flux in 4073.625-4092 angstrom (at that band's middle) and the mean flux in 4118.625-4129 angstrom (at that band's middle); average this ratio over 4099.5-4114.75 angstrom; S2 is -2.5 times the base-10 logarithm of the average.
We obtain 0.27 mag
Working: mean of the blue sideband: 1.84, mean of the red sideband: 1.82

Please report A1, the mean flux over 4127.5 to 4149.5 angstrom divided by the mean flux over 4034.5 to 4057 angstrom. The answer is 0.95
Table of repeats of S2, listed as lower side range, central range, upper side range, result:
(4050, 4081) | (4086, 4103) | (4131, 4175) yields 0.20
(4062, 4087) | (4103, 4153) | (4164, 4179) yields 0.04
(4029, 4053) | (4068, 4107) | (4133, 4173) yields 0.13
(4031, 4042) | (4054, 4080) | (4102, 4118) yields -0.06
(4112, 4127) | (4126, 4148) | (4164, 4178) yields -0.09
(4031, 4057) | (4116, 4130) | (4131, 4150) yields 0.07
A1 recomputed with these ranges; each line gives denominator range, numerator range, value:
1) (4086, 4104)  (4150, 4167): 1.18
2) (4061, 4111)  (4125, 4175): 1.09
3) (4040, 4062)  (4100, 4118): 0.76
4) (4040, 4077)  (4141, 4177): 0.95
